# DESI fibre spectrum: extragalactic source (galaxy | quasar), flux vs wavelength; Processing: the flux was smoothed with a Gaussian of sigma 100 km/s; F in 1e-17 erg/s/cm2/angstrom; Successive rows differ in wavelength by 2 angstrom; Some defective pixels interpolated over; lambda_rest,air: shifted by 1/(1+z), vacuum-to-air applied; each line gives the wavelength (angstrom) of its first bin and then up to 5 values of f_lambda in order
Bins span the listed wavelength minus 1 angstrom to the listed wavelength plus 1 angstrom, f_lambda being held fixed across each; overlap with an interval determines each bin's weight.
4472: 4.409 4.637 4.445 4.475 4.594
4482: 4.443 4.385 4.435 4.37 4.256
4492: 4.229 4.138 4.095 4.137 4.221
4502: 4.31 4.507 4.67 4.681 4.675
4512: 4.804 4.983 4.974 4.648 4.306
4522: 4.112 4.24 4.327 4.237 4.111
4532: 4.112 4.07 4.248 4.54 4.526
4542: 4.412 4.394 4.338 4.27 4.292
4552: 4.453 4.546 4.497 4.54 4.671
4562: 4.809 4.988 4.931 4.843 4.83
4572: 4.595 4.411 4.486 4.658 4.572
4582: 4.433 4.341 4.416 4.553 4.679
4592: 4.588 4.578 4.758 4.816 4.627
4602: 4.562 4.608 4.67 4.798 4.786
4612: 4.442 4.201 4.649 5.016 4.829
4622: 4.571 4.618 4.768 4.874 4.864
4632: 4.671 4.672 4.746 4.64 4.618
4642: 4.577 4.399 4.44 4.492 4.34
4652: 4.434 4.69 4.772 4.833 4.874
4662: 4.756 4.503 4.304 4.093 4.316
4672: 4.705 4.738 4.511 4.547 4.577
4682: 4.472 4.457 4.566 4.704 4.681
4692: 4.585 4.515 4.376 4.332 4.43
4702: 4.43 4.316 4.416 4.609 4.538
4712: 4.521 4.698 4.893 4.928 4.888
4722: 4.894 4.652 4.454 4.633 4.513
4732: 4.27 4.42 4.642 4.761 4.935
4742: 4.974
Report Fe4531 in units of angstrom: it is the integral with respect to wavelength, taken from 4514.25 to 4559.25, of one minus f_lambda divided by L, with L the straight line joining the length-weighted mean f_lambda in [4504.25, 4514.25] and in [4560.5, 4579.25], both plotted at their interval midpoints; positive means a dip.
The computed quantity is 3.3 angstrom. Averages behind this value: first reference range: 4.73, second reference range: 4.72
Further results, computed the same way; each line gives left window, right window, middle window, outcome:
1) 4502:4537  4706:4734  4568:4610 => -0.9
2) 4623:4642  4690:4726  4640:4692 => 1.2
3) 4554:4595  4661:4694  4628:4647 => -0.3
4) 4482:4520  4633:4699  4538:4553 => 0.3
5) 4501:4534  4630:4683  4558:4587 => -0.8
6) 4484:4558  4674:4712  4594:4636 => -2.2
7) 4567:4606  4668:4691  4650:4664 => -0.4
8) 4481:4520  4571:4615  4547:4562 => 0.1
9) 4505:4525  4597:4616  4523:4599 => 1.8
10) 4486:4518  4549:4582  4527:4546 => 1.1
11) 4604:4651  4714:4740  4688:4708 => 0.8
